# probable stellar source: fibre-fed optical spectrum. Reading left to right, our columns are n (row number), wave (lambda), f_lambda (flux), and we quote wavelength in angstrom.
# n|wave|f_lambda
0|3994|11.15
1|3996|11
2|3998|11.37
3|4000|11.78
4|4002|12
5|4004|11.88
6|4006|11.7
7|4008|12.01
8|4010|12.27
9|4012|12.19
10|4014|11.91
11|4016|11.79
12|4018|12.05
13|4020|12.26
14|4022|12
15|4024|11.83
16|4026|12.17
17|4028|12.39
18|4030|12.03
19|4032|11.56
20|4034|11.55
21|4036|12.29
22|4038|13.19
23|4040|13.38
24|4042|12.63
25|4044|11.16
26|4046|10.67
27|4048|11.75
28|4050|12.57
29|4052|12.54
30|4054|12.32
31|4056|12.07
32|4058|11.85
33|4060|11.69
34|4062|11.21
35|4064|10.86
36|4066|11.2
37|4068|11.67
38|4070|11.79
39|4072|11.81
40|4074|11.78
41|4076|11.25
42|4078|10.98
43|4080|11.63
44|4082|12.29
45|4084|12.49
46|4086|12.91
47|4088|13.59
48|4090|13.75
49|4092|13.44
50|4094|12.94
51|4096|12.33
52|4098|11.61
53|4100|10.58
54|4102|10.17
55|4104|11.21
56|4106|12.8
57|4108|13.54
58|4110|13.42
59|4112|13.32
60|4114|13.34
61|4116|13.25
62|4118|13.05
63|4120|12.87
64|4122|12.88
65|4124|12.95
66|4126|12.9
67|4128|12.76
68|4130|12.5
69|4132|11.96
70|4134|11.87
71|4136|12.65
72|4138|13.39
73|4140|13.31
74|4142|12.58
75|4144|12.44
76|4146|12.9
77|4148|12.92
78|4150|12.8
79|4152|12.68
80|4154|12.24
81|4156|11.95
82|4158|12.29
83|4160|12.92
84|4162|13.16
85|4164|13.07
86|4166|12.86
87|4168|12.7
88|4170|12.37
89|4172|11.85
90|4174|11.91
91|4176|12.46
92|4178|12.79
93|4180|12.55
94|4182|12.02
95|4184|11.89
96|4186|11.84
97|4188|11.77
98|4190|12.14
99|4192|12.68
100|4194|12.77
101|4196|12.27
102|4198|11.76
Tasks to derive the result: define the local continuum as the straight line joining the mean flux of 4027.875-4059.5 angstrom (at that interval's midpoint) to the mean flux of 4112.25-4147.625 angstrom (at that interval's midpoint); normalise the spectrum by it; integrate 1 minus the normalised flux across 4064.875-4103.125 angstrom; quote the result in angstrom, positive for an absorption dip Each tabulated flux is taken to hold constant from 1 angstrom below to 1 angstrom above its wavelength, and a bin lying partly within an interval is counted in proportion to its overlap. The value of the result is 1.33 angstrom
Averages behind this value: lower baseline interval 12.1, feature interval 12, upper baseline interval 12.8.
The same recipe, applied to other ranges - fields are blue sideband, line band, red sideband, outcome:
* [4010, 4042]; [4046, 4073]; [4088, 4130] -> 1.38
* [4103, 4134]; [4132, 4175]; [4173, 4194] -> -0.33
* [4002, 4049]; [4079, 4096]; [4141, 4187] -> -0.85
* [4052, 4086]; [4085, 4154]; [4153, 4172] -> -2.81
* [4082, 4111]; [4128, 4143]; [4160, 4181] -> -0.10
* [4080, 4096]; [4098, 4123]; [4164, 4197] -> 0.54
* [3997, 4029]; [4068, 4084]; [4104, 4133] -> 1.06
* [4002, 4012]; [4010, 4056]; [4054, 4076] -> -1.11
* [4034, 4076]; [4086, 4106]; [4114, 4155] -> 0.14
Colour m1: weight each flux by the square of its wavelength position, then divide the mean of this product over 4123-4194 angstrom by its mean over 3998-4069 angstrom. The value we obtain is 1.11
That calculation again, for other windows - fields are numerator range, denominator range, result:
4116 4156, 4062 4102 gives 1.09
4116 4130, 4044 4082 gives 1.14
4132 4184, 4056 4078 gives 1.14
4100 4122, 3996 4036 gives 1.11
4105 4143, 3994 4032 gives 1.15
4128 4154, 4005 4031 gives 1.12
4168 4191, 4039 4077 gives 1.09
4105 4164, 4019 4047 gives 1.12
